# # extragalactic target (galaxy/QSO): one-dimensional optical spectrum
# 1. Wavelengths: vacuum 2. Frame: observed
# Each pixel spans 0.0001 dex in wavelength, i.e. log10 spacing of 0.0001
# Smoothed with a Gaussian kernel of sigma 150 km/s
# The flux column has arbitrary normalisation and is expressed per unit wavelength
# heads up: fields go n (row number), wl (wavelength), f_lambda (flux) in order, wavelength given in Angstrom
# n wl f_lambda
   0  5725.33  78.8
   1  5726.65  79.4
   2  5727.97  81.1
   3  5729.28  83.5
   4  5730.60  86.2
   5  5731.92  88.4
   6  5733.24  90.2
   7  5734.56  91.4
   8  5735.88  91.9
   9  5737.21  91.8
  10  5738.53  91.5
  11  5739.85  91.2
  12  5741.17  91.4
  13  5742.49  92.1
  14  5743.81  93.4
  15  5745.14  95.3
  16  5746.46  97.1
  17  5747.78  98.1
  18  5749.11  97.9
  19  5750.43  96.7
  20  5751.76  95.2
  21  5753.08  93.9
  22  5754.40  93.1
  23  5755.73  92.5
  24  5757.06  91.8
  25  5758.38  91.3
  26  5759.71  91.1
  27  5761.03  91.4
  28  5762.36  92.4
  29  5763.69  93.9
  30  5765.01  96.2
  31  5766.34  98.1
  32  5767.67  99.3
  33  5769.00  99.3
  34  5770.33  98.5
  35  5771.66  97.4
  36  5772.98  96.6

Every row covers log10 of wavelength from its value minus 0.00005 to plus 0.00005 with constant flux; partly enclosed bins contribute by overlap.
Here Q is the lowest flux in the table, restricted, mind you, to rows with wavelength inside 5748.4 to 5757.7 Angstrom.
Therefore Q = 91.8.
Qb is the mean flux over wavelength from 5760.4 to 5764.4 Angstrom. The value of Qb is 92.6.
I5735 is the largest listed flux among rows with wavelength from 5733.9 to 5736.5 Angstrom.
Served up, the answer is 91.9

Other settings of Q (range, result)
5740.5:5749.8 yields 91.4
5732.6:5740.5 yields 90.2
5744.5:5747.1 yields 95.3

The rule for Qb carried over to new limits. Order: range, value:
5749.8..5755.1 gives 94.7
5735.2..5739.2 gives 91.6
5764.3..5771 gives 98.2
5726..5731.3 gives 82.7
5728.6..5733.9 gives 87.2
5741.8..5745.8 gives 93.6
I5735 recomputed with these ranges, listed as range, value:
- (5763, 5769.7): 99.3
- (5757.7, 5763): 92.4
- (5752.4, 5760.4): 93.9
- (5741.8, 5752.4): 98.1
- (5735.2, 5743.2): 92.1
